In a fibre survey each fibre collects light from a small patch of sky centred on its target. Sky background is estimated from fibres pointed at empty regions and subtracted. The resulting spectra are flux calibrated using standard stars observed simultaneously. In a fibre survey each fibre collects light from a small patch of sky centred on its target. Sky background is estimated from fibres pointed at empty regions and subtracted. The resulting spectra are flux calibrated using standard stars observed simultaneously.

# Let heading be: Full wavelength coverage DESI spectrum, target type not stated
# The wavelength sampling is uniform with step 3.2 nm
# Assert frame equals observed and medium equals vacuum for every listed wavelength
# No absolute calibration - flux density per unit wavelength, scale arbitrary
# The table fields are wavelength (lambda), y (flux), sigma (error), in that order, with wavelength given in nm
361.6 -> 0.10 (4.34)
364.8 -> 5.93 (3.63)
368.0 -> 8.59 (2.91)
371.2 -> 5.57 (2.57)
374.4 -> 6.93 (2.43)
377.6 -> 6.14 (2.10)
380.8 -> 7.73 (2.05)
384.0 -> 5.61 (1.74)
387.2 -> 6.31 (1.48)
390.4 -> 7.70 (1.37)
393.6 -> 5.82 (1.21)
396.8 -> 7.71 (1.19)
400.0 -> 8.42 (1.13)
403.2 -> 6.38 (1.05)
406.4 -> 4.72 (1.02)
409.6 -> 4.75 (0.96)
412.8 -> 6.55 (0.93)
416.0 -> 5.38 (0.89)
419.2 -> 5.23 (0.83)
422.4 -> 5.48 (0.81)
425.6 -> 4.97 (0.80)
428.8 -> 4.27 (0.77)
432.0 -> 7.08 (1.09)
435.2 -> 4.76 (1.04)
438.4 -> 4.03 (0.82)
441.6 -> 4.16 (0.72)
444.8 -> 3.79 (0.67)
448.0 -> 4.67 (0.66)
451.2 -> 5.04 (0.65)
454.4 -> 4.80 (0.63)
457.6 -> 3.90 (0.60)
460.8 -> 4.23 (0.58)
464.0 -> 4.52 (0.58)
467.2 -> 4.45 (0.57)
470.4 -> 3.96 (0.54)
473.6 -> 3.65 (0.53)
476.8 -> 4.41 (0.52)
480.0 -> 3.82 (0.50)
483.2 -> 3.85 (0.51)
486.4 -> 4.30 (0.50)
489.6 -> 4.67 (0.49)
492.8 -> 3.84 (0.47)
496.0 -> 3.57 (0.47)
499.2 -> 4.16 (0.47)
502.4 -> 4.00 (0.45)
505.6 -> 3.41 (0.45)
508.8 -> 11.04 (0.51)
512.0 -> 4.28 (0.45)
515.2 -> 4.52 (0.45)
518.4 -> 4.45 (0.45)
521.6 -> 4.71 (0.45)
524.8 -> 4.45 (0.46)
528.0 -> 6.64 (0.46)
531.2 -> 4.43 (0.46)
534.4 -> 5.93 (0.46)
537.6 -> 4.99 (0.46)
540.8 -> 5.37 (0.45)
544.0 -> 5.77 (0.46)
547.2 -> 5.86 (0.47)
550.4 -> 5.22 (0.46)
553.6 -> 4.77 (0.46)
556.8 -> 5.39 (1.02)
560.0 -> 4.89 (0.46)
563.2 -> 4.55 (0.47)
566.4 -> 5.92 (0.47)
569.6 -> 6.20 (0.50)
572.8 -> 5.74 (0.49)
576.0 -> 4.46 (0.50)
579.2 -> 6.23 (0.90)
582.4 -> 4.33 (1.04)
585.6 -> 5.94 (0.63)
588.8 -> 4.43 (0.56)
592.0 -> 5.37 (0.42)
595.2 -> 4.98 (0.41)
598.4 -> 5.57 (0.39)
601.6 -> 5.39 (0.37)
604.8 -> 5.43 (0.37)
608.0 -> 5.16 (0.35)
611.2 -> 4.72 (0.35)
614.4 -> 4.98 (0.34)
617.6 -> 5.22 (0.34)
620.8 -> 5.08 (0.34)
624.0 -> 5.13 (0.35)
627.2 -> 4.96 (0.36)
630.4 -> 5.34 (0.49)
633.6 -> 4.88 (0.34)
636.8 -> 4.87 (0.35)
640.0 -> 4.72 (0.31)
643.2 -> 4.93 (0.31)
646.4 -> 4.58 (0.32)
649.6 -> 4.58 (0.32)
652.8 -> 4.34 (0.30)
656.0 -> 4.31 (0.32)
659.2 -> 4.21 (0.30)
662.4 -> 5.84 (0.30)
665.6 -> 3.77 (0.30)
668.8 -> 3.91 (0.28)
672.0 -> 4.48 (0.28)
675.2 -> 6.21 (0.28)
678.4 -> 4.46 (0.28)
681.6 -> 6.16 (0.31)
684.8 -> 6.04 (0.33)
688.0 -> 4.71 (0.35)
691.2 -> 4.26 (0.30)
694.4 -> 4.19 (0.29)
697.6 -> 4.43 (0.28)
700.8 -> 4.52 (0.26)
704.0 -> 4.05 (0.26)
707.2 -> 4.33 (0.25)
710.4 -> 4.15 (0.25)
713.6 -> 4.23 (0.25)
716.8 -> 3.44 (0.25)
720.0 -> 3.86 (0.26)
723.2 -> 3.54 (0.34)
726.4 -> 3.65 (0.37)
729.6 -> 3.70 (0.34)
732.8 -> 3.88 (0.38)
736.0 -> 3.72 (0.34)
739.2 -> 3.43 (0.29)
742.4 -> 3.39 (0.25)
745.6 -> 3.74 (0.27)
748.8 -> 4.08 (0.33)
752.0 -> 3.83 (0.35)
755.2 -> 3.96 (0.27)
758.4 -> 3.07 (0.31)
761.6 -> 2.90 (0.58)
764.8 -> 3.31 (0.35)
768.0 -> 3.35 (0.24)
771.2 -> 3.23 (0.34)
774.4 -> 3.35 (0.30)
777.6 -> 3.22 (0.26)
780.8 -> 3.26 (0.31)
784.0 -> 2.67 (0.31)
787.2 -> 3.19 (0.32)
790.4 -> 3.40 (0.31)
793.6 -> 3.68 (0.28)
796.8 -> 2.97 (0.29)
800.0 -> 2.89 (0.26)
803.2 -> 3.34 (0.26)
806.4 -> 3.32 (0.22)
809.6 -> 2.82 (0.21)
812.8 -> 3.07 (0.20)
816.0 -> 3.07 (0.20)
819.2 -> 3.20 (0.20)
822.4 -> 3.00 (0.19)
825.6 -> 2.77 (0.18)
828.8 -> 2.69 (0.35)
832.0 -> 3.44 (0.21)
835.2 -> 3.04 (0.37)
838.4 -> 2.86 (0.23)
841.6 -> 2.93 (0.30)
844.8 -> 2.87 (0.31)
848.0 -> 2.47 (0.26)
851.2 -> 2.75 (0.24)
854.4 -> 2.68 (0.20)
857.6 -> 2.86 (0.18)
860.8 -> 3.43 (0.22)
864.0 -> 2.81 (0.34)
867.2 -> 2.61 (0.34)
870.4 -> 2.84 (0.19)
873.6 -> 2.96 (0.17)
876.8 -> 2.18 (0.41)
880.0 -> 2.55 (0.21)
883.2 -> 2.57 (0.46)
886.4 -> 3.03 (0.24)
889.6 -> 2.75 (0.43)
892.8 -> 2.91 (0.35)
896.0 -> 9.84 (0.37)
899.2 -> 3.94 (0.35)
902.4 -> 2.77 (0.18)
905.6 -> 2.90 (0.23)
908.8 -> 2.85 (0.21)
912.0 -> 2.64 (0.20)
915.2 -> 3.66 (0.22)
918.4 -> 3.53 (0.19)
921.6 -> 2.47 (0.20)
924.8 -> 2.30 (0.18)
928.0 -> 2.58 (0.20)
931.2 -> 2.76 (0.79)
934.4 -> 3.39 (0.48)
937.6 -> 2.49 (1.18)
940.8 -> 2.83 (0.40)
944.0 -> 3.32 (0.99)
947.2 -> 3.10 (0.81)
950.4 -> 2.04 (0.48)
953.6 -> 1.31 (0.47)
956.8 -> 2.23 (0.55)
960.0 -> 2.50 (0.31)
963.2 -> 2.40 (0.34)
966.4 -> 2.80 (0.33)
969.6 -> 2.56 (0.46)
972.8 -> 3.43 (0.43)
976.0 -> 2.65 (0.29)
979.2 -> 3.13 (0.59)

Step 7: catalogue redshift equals 0.36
